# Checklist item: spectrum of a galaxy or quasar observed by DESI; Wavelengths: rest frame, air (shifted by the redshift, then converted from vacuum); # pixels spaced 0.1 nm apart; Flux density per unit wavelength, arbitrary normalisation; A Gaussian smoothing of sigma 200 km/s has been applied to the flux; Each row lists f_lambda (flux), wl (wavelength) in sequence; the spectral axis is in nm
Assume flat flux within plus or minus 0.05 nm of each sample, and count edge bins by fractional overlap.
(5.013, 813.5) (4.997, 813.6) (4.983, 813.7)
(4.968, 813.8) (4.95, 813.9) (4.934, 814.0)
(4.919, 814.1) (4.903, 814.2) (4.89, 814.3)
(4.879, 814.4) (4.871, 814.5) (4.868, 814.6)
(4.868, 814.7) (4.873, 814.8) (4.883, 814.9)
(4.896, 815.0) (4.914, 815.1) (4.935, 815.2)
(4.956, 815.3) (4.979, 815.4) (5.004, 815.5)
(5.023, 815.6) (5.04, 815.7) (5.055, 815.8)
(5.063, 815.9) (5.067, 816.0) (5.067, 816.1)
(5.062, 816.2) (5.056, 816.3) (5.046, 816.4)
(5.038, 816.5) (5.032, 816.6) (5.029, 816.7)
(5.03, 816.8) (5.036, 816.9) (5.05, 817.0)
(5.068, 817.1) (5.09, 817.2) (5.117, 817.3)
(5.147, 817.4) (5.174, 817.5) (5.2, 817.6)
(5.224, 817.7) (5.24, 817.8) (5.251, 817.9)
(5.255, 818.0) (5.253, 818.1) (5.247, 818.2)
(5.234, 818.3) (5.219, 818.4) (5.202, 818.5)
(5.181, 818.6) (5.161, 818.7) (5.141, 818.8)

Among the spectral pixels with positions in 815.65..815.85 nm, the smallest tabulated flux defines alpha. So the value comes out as 5.04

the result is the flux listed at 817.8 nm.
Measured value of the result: 5.24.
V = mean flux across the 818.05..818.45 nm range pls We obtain 5.24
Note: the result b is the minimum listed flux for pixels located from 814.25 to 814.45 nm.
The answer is 4.879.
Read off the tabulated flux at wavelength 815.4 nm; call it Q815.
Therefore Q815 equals 4.979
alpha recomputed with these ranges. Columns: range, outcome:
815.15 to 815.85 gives 4.935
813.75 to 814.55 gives 4.871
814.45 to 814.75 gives 4.868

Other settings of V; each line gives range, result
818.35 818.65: 5.2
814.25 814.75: 4.88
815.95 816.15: 5.07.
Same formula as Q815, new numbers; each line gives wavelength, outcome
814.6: 4.868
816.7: 5.029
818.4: 5.219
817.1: 5.068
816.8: 5.03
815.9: 5.063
